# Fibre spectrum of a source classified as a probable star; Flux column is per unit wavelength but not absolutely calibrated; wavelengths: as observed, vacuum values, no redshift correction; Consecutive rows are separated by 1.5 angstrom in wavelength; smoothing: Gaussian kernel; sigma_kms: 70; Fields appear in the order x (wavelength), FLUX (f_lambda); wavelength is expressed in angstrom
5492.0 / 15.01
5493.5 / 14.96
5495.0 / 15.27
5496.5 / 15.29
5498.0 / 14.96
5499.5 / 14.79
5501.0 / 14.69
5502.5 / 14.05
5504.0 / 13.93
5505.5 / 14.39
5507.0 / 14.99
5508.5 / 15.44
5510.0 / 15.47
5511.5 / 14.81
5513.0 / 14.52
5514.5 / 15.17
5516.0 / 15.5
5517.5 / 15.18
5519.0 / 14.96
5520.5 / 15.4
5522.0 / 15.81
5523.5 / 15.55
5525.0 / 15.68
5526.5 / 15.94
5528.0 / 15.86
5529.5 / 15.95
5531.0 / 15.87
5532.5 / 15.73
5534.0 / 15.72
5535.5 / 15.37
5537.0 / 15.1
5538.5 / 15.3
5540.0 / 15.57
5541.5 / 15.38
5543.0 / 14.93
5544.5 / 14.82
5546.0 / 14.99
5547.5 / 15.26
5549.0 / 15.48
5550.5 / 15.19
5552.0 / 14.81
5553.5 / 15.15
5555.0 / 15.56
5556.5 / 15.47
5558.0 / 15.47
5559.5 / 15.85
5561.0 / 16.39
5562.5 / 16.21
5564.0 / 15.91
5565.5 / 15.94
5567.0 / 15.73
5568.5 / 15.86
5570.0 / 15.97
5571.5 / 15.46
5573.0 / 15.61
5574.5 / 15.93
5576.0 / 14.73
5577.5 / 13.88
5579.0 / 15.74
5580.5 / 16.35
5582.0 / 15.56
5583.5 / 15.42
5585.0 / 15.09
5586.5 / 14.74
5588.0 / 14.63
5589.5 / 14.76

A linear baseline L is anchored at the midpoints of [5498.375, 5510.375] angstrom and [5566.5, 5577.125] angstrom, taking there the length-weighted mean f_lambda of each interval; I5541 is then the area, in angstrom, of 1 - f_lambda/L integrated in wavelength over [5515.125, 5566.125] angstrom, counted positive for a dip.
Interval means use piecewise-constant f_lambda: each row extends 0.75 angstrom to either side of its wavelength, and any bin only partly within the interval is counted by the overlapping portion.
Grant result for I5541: -1.2 angstrom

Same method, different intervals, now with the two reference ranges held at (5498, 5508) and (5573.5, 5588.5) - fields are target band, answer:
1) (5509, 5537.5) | -1.4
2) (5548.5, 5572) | -1.0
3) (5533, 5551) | -0.5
